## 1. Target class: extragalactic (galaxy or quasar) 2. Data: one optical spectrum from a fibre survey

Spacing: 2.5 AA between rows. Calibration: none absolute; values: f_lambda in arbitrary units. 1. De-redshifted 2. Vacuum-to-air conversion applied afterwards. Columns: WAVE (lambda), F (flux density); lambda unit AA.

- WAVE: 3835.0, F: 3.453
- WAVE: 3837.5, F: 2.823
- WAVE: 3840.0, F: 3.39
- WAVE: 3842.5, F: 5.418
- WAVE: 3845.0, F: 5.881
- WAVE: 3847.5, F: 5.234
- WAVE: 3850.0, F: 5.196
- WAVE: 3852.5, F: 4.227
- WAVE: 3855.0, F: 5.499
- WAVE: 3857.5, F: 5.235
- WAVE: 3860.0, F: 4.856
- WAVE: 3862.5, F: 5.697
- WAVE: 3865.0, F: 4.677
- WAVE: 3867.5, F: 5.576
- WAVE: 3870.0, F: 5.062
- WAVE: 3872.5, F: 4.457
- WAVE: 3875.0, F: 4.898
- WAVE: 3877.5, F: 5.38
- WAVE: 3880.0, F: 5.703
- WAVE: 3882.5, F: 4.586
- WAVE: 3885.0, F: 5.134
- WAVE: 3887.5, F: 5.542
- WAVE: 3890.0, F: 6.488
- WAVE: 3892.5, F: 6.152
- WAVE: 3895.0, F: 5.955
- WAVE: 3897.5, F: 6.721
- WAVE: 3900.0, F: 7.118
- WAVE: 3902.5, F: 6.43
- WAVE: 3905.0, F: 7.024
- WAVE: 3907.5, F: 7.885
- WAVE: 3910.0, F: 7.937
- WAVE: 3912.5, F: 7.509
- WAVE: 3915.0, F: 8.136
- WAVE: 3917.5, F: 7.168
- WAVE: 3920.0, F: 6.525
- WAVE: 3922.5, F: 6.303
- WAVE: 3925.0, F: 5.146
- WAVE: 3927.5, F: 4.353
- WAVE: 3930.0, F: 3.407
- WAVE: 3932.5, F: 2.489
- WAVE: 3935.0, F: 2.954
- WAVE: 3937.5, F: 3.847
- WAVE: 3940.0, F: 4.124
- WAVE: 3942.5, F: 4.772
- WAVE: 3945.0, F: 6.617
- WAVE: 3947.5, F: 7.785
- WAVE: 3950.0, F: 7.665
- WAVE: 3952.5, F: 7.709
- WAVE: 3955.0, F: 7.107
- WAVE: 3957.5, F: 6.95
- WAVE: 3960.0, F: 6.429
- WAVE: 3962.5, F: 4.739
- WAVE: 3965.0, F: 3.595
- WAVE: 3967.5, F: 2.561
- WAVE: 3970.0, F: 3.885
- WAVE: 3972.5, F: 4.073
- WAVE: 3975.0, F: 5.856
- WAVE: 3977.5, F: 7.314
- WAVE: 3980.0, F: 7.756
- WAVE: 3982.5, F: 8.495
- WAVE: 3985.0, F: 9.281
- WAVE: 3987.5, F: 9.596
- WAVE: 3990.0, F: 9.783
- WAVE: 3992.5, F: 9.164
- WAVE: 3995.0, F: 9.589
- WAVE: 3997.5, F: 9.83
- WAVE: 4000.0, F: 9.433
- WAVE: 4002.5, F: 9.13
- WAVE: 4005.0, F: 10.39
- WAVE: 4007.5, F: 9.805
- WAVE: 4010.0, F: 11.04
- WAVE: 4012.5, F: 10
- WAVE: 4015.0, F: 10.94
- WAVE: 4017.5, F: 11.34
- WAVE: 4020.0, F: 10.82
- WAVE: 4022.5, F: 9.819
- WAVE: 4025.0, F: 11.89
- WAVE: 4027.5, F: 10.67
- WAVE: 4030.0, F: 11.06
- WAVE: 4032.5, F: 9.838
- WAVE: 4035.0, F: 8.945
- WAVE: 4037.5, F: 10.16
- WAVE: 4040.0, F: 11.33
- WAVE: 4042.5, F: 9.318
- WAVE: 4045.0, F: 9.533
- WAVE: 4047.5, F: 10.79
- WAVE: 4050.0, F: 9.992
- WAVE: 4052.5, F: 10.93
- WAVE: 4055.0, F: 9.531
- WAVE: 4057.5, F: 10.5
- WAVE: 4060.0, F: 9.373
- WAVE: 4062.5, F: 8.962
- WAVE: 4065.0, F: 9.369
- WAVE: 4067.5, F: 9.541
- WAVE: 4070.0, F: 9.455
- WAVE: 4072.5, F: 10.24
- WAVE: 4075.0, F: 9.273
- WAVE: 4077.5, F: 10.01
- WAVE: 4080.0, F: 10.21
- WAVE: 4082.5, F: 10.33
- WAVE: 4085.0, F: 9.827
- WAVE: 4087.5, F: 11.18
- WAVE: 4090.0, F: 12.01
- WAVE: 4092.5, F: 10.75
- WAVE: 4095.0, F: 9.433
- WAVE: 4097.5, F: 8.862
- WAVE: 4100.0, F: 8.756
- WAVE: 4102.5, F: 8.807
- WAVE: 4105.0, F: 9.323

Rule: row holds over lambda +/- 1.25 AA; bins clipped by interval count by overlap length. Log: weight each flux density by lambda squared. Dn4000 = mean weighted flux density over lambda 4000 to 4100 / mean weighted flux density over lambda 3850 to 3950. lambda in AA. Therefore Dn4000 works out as 1.9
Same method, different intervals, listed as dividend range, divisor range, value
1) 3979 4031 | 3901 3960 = 1.71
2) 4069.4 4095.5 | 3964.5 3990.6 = 1.65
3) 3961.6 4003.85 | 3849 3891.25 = 1.50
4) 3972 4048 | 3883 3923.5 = 1.51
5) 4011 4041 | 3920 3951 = 2.21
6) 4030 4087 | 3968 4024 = 1.15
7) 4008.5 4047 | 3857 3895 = 2.12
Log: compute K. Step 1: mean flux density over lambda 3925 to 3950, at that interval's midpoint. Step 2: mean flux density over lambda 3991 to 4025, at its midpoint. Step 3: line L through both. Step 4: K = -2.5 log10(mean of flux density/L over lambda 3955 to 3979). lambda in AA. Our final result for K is 0.311 mag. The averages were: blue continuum 4.68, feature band 5.18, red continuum 10.2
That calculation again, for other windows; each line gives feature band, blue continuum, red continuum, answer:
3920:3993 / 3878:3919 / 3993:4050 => 0.368 mag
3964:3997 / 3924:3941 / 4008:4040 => 0.061 mag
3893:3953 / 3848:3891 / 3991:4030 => 0.160 mag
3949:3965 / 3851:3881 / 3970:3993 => 0.095 mag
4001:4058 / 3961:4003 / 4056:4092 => -0.191 mag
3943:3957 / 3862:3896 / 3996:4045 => 0.090 mag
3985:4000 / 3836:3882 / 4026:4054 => -0.083 mag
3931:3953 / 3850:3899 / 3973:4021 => 0.412 mag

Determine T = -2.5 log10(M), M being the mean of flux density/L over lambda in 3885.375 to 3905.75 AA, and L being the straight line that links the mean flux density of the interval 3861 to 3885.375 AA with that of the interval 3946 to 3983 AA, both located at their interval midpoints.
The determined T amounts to -0.19 mag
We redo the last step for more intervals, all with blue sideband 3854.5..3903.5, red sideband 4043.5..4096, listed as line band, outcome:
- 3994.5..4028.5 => -0.19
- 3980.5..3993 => -0.14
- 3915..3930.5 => 0.13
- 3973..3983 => 0.13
